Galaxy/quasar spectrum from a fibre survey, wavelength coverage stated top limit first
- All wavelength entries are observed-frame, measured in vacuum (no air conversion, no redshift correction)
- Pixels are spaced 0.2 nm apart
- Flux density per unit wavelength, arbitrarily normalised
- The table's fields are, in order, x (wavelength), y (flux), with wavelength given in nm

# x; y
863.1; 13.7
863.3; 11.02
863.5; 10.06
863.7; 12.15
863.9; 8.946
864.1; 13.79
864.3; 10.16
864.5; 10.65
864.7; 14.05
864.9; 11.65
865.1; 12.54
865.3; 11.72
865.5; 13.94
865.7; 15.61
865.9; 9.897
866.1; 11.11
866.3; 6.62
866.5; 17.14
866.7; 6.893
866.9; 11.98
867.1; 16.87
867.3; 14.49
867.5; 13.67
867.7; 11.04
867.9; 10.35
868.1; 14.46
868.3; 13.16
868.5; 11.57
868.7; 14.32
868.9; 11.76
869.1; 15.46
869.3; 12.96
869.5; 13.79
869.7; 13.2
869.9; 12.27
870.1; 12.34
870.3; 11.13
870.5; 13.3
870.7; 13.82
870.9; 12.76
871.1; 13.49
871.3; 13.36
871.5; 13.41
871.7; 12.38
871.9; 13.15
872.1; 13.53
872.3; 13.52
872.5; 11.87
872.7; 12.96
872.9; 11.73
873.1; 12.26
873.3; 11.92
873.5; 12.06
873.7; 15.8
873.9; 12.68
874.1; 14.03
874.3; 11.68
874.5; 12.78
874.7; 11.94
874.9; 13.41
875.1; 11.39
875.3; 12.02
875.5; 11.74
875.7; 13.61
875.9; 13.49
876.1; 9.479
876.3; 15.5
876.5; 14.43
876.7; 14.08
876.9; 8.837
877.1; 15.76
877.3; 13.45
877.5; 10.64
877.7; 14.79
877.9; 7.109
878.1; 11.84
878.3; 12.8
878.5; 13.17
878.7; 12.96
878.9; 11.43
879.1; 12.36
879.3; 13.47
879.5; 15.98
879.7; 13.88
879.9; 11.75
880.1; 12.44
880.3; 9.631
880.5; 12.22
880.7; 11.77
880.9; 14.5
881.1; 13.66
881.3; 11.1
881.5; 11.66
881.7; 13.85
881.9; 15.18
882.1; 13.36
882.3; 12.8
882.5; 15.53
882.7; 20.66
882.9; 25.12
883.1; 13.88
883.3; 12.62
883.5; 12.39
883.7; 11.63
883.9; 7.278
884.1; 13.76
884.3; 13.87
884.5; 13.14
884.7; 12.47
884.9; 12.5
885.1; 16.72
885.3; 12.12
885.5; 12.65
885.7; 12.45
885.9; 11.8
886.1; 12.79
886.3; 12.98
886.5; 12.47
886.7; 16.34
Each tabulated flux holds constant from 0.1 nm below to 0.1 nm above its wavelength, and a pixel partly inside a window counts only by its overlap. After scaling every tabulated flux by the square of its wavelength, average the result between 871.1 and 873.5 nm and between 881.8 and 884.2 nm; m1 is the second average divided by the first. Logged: 1.17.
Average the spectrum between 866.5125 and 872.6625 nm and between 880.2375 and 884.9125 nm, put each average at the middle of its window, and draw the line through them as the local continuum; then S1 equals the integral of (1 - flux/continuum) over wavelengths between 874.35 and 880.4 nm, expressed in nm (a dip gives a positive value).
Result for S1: 0.36 nm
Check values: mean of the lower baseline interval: 12.9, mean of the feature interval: 12.5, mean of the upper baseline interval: 13.6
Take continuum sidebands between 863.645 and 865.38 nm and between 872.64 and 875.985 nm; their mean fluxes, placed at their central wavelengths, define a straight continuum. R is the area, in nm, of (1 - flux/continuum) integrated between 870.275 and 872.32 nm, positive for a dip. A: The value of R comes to -0.124 nm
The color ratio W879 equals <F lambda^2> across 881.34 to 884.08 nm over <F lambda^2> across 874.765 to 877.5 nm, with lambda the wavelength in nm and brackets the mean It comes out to 1.13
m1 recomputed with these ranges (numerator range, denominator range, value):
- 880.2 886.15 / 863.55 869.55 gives 1.13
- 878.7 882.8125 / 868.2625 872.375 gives 1.05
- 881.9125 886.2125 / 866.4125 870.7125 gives 1.10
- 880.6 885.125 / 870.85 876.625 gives 1.10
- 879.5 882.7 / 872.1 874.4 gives 1.05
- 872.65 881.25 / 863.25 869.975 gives 1.05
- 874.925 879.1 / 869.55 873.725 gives 0.98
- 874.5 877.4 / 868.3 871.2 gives 1.00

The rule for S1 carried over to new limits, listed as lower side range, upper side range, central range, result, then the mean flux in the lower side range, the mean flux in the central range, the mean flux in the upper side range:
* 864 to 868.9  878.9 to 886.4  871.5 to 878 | 0.13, 12.4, 12.6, 13.4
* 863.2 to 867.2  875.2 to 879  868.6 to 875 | -0.41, 11.8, 13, 12.5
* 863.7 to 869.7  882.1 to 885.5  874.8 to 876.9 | 0.10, 12.4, 12.7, 14.1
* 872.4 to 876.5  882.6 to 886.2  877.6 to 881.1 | 0.19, 12.7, 12.5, 13.8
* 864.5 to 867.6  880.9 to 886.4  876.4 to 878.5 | 0.13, 12.5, 12.4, 13.6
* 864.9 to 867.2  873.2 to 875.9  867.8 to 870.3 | -0.10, 12.2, 12.9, 12.7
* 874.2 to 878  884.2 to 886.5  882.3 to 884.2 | -0.26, 12.4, 14.7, 13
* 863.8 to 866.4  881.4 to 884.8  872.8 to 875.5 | 0.06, 11.6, 12.6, 14.1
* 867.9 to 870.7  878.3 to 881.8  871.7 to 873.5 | 0.05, 13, 12.6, 12.7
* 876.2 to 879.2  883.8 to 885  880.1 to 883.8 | -0.48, 12.6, 13.9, 12.2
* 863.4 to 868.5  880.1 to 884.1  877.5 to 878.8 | 0.12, 12.1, 12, 13.6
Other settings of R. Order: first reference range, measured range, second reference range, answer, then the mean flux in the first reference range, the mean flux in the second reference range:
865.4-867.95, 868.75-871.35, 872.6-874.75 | -0.11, 12.3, 12.7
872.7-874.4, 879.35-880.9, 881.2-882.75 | 0.12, 12.8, 14.1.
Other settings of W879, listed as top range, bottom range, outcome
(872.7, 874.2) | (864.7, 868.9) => 1.05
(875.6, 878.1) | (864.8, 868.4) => 1.04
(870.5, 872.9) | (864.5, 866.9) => 1.12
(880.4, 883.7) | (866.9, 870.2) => 1.12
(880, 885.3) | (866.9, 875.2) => 1.08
